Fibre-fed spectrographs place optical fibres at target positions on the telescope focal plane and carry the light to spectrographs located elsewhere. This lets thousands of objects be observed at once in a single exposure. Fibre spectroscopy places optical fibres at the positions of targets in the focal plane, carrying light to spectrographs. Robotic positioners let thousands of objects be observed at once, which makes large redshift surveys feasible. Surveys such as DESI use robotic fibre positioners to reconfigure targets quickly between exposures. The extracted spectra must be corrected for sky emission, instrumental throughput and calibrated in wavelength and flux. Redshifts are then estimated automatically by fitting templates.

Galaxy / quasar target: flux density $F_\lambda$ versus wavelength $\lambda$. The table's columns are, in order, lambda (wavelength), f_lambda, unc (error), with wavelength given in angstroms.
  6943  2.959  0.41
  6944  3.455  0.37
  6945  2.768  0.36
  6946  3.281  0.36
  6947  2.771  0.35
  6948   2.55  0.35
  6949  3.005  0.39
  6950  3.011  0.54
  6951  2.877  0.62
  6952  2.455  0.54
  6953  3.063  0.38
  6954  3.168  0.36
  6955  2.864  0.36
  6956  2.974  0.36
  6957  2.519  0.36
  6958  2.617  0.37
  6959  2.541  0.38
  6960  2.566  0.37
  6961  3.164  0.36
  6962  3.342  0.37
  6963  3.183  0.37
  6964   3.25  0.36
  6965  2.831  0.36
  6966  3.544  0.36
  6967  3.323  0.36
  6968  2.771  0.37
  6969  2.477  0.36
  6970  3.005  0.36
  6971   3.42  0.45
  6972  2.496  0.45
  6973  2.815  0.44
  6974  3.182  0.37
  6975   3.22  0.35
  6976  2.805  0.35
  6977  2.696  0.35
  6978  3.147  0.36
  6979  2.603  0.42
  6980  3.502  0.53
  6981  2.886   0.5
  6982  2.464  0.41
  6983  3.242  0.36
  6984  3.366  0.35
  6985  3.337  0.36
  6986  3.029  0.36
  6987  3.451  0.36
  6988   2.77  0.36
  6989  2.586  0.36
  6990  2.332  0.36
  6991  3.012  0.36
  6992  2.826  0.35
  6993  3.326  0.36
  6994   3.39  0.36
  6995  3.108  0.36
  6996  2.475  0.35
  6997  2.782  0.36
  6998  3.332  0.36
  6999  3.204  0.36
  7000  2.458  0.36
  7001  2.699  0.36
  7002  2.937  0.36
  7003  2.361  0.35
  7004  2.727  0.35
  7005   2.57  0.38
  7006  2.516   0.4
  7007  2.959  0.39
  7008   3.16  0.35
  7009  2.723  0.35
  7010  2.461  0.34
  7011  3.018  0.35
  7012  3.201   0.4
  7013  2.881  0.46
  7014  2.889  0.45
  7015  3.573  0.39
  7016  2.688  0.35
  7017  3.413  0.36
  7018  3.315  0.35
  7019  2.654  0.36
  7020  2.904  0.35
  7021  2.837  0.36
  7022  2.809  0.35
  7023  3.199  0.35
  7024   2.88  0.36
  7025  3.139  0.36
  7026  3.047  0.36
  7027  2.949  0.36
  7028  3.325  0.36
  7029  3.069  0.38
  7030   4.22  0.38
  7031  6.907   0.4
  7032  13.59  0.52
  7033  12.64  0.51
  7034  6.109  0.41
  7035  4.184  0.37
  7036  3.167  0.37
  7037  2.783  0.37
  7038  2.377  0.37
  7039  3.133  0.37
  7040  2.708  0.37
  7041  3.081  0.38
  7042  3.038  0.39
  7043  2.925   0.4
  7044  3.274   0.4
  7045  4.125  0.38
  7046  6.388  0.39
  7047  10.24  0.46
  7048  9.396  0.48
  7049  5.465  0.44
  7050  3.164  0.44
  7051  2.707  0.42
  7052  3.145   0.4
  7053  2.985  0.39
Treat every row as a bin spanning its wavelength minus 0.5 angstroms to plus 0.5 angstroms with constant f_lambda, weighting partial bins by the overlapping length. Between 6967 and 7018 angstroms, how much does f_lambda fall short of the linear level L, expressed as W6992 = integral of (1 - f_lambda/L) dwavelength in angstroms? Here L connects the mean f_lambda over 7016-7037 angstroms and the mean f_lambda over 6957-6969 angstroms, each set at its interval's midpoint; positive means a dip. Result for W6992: 9.6 angstroms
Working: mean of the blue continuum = 2.97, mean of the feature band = 2.93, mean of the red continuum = 4.43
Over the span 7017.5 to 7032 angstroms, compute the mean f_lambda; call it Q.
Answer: 3.73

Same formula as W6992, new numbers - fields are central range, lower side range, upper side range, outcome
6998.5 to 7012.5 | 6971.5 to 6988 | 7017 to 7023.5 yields 1.0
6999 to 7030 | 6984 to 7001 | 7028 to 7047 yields 7.8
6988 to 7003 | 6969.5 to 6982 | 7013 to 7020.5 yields 0.7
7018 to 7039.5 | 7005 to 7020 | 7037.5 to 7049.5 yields -2.5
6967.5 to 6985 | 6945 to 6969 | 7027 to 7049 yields 2.6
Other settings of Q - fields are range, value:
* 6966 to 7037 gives 3.38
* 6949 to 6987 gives 2.97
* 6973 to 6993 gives 2.98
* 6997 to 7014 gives 2.83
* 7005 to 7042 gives 3.77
